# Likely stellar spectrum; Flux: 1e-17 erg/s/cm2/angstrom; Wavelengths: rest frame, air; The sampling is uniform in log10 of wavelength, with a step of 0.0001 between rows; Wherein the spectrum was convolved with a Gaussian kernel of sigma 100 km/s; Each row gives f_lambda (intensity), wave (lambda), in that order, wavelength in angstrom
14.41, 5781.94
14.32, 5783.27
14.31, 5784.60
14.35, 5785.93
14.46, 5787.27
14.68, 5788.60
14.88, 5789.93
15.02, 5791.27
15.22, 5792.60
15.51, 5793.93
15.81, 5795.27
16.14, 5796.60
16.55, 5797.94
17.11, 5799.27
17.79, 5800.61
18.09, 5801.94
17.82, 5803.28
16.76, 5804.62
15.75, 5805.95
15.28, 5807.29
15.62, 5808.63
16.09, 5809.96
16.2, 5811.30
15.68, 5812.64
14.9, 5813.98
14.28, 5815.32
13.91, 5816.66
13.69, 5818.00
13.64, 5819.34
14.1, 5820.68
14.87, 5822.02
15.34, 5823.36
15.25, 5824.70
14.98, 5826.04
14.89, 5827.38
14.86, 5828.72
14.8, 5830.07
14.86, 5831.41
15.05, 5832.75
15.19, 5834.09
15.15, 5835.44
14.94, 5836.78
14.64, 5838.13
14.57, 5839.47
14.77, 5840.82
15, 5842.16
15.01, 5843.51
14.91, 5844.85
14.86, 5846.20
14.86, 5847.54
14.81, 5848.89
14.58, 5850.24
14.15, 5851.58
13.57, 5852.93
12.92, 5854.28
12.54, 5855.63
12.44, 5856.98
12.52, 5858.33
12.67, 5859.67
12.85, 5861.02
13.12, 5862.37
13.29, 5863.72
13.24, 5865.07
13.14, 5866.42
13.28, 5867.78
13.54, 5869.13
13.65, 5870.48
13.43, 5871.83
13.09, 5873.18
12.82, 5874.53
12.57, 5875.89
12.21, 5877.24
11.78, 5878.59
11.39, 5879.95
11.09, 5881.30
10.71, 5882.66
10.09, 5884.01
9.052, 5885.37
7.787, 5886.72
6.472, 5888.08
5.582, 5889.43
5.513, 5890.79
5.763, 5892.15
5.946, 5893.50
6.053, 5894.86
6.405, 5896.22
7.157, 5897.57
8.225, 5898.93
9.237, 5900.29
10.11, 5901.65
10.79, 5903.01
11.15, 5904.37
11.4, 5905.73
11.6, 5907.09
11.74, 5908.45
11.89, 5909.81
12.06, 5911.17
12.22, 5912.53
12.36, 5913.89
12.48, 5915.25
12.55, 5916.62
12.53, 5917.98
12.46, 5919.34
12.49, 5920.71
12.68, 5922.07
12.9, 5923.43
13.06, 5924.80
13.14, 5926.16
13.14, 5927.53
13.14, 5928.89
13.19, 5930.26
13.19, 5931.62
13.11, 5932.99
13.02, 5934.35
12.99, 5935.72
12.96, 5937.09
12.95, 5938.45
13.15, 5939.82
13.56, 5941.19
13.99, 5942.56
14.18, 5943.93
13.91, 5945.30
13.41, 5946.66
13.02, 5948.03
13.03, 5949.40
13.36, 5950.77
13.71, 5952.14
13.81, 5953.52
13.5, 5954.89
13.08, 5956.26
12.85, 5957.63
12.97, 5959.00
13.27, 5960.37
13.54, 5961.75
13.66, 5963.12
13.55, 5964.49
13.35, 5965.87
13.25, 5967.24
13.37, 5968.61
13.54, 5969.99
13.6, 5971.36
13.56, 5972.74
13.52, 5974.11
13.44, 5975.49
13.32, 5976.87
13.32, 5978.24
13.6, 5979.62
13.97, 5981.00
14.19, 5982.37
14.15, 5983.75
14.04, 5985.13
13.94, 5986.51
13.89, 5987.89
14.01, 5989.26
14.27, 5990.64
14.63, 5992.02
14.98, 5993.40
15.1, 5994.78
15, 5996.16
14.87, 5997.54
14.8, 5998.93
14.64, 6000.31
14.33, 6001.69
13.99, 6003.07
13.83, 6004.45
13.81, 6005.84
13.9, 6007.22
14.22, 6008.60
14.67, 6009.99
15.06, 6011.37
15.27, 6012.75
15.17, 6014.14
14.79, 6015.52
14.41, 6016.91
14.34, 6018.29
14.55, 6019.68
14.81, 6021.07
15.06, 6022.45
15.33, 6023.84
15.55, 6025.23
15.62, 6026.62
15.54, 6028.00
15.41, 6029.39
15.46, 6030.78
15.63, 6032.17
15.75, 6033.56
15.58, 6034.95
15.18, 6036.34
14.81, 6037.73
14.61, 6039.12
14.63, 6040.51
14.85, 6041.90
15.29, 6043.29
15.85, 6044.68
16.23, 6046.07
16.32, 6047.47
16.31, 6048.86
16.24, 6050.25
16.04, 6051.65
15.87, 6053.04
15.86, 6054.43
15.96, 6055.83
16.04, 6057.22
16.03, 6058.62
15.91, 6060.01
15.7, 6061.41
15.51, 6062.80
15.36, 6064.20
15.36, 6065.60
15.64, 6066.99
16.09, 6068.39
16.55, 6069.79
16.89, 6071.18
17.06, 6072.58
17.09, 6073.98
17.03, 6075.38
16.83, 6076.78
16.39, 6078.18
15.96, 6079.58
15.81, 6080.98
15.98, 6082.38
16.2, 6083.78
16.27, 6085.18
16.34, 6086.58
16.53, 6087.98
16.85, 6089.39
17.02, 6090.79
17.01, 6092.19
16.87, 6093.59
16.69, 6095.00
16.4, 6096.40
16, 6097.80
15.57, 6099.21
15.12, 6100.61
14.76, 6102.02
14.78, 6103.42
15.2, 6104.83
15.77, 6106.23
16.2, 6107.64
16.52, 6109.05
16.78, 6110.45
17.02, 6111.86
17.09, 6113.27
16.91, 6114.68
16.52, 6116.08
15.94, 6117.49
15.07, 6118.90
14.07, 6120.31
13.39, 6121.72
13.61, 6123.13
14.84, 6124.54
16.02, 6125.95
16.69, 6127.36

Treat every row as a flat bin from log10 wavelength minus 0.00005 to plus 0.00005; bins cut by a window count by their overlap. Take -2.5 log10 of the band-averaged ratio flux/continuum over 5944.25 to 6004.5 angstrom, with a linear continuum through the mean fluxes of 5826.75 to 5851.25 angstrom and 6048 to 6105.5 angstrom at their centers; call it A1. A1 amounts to 0.13 mag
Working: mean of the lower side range 14.9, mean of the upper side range 16.1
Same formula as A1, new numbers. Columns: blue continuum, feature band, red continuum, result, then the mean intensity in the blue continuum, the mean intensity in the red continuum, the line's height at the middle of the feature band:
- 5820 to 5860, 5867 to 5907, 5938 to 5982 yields 0.38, 14.5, 13.5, 14.1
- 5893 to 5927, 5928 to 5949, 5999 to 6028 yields -0.12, 10.9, 14.7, 12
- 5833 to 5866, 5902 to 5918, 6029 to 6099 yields 0.23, 14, 16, 14.6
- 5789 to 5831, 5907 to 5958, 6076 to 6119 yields 0.21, 15.5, 16.2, 15.8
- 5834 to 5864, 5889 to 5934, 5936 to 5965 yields 0.25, 14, 13.4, 13.6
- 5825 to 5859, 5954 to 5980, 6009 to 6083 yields 0.14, 14.4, 15.6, 15.2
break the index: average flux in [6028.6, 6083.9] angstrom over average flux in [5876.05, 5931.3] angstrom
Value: 1.51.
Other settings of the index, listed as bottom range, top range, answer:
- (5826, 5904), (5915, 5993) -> 1.11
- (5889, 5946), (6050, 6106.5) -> 1.42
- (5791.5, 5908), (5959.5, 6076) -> 1.14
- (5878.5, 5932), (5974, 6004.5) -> 1.35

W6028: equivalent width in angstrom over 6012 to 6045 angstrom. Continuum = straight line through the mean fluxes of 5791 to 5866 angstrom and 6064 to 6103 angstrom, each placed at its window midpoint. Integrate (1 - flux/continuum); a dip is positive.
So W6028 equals 1.7 angstrom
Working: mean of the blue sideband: 14.9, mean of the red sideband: 16.3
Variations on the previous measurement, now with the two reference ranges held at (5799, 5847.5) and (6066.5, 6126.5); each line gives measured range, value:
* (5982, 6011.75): 2.64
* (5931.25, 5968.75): 5.49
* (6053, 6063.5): 0.06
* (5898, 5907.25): 3.16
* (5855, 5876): 3.23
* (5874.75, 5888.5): 4.42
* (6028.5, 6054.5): 0.55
